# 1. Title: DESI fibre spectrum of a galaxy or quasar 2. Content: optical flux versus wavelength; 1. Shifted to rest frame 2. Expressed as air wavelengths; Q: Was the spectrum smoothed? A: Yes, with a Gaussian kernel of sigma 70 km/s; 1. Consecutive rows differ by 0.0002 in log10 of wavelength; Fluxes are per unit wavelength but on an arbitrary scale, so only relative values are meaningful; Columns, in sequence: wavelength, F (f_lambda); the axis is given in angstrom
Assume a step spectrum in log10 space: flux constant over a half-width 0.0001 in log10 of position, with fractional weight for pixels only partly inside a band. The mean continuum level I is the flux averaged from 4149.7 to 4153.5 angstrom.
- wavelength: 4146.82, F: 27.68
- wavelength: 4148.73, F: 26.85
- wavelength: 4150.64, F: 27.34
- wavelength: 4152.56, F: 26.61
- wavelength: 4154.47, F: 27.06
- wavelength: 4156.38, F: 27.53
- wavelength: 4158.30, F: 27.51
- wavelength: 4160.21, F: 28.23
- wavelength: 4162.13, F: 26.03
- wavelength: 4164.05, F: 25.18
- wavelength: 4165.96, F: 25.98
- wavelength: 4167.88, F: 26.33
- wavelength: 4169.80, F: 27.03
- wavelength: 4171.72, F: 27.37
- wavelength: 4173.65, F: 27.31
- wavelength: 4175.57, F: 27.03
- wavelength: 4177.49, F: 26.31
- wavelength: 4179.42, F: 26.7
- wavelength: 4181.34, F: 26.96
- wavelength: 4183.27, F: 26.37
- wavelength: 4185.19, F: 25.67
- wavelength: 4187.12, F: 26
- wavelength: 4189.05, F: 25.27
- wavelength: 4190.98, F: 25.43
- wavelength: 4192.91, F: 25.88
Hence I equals 26.9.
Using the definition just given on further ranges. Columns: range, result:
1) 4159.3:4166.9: 26.3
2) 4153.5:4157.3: 27.3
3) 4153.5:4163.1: 27.3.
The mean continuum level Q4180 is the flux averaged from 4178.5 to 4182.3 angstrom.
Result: 26.9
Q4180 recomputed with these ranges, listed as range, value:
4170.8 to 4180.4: 26.9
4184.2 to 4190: 25.7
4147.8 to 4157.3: 27.1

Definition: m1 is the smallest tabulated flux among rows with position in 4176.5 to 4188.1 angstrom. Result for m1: 25.67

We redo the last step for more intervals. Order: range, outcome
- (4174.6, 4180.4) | 26.31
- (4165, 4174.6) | 25.98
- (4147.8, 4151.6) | 26.85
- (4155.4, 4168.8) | 25.18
